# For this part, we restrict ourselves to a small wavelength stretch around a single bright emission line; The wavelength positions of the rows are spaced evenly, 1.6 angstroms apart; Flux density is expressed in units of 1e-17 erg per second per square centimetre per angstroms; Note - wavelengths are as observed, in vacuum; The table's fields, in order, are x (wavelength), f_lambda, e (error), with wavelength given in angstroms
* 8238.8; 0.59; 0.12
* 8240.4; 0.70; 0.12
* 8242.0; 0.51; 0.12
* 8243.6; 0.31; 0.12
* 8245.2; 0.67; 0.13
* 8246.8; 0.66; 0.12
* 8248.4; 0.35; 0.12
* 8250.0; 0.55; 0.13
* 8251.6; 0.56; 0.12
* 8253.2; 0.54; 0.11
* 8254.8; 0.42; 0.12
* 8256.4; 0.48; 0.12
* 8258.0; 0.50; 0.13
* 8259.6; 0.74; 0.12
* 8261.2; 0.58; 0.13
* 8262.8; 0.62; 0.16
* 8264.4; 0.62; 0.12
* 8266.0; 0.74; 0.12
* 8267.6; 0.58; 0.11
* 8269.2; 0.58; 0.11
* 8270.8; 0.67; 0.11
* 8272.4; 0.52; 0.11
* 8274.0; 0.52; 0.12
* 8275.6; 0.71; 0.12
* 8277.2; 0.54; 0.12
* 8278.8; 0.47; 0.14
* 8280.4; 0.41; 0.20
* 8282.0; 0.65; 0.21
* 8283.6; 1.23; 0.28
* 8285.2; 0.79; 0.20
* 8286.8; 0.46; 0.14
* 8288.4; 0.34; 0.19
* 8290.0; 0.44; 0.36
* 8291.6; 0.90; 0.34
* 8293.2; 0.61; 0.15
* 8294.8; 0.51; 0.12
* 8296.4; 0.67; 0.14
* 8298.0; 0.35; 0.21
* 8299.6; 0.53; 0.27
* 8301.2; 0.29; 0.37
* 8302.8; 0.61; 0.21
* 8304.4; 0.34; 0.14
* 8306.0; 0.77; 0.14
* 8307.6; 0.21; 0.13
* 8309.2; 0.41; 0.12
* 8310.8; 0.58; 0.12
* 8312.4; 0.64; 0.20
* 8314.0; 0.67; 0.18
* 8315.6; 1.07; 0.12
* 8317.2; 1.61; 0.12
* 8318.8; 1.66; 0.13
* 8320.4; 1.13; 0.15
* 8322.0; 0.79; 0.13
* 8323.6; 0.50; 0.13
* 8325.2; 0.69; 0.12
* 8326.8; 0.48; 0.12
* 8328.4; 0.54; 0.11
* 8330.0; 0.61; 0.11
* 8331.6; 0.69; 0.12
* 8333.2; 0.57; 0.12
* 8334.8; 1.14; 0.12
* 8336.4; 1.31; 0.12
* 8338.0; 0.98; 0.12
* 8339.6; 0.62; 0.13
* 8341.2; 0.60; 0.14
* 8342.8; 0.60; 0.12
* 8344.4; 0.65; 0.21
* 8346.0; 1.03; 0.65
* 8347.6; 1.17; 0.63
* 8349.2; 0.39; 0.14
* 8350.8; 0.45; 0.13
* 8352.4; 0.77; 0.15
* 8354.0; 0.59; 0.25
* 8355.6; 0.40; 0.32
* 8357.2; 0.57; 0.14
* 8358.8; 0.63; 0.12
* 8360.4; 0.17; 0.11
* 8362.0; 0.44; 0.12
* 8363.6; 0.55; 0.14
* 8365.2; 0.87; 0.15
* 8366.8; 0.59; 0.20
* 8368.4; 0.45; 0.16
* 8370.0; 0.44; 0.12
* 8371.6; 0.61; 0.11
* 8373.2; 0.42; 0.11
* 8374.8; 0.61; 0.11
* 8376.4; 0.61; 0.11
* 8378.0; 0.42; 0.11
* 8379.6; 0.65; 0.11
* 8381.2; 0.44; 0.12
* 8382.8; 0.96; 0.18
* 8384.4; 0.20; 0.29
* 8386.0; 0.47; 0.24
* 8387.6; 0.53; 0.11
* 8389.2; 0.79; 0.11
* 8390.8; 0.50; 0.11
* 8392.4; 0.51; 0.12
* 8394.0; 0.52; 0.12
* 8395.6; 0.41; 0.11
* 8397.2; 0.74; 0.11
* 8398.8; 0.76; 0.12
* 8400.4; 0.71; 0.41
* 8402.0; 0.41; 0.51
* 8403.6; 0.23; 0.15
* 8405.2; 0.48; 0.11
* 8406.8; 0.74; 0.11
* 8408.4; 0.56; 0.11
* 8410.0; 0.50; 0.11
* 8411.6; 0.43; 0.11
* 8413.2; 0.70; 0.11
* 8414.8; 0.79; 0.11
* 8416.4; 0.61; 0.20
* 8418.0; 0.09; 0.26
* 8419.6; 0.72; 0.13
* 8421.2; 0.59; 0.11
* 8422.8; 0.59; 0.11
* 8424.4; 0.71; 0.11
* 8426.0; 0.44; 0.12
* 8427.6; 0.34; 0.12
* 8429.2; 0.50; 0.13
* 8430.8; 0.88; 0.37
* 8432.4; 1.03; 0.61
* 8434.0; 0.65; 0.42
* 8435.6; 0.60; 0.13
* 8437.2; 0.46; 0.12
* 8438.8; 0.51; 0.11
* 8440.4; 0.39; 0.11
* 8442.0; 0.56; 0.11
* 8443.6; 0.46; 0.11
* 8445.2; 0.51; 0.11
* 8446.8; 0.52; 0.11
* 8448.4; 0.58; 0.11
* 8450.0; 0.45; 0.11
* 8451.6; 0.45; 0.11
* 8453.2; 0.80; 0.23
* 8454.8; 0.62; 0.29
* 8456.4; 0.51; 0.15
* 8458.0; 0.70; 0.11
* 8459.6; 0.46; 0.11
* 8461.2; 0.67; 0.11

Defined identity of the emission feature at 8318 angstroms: [S II]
